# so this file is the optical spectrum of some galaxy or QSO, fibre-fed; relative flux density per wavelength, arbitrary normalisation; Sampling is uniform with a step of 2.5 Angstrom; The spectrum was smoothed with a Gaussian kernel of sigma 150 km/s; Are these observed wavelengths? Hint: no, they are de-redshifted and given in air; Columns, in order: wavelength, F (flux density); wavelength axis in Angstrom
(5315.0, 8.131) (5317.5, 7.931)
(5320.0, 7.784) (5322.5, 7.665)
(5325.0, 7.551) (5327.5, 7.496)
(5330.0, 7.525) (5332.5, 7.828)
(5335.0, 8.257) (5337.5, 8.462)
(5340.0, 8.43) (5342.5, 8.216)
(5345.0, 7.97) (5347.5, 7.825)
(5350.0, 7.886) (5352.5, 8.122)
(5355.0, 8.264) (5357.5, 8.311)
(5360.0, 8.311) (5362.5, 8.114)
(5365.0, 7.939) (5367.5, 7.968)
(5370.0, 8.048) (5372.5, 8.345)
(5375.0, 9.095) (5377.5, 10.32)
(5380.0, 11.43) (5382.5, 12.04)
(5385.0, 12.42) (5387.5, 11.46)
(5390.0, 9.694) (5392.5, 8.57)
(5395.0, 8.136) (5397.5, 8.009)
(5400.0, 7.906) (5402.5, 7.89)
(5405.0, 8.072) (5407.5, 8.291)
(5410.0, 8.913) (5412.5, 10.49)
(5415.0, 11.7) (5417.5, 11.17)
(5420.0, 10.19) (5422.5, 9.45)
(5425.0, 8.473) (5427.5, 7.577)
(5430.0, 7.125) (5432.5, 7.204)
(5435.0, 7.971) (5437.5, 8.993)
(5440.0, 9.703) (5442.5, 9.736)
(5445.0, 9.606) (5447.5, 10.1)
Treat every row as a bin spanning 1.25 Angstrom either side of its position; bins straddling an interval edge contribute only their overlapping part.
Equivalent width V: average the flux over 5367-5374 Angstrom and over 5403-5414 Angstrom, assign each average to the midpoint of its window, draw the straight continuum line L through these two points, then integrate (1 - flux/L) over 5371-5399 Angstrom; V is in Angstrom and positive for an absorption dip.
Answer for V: -4.86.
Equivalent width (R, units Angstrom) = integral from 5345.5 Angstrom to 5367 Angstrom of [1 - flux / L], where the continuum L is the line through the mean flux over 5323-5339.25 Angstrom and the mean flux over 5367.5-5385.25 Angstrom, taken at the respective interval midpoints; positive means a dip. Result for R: 2.2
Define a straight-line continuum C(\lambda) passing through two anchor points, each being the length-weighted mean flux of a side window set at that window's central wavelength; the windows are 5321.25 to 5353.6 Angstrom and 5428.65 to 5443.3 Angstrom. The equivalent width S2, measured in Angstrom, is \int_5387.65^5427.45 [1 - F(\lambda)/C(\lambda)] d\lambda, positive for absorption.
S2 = -4.2 Angstrom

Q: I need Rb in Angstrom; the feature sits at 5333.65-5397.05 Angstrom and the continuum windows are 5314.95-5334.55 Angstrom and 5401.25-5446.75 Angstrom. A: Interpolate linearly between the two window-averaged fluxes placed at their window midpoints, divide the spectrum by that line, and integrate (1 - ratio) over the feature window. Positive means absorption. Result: -4.96 Angstrom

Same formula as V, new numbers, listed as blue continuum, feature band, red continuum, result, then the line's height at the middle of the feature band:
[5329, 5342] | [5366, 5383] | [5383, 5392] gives 1.4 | 10.3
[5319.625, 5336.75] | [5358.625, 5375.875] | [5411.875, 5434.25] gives 0.2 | 8.35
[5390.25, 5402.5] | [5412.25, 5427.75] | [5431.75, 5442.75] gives -2.7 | 8.51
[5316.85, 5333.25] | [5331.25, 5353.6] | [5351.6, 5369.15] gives -0.6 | 7.9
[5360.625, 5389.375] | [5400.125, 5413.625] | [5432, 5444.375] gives 0.9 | 9.28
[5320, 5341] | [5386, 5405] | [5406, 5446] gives -0.1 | 8.75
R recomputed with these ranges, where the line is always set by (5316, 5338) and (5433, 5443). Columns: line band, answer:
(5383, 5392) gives -2.8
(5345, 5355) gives 0.1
